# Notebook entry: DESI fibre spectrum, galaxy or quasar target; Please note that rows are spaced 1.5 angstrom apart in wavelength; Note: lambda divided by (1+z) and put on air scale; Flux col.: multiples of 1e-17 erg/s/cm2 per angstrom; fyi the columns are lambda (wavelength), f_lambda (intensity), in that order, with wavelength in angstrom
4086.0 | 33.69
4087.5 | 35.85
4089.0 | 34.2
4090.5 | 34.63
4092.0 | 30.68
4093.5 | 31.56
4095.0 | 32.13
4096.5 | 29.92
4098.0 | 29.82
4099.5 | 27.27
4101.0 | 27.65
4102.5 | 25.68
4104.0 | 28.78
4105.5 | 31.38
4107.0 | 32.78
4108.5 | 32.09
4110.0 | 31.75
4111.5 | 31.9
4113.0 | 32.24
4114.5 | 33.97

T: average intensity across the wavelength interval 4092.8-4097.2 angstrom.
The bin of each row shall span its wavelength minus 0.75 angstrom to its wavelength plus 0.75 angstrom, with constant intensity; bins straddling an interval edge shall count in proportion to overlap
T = 31.2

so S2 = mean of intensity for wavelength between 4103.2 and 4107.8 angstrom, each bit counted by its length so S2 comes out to 30.9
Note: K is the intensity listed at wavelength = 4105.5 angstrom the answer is 31.38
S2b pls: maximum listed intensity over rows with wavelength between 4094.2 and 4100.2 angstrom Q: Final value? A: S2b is 32.13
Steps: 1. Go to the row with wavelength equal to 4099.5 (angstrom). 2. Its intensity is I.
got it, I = 27.27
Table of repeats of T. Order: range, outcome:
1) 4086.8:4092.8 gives 33.8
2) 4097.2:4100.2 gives 28.6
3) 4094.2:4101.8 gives 29.3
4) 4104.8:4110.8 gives 32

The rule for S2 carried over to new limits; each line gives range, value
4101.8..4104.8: 27.3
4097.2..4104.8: 27.9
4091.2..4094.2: 31.2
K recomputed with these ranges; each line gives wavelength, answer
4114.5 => 33.97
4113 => 32.24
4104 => 28.78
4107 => 32.78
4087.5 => 35.85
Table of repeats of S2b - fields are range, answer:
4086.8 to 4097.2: 35.85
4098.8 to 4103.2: 27.65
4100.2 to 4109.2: 32.78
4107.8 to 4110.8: 32.09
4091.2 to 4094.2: 31.56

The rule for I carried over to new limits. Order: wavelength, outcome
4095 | 32.13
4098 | 29.82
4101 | 27.65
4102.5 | 25.68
